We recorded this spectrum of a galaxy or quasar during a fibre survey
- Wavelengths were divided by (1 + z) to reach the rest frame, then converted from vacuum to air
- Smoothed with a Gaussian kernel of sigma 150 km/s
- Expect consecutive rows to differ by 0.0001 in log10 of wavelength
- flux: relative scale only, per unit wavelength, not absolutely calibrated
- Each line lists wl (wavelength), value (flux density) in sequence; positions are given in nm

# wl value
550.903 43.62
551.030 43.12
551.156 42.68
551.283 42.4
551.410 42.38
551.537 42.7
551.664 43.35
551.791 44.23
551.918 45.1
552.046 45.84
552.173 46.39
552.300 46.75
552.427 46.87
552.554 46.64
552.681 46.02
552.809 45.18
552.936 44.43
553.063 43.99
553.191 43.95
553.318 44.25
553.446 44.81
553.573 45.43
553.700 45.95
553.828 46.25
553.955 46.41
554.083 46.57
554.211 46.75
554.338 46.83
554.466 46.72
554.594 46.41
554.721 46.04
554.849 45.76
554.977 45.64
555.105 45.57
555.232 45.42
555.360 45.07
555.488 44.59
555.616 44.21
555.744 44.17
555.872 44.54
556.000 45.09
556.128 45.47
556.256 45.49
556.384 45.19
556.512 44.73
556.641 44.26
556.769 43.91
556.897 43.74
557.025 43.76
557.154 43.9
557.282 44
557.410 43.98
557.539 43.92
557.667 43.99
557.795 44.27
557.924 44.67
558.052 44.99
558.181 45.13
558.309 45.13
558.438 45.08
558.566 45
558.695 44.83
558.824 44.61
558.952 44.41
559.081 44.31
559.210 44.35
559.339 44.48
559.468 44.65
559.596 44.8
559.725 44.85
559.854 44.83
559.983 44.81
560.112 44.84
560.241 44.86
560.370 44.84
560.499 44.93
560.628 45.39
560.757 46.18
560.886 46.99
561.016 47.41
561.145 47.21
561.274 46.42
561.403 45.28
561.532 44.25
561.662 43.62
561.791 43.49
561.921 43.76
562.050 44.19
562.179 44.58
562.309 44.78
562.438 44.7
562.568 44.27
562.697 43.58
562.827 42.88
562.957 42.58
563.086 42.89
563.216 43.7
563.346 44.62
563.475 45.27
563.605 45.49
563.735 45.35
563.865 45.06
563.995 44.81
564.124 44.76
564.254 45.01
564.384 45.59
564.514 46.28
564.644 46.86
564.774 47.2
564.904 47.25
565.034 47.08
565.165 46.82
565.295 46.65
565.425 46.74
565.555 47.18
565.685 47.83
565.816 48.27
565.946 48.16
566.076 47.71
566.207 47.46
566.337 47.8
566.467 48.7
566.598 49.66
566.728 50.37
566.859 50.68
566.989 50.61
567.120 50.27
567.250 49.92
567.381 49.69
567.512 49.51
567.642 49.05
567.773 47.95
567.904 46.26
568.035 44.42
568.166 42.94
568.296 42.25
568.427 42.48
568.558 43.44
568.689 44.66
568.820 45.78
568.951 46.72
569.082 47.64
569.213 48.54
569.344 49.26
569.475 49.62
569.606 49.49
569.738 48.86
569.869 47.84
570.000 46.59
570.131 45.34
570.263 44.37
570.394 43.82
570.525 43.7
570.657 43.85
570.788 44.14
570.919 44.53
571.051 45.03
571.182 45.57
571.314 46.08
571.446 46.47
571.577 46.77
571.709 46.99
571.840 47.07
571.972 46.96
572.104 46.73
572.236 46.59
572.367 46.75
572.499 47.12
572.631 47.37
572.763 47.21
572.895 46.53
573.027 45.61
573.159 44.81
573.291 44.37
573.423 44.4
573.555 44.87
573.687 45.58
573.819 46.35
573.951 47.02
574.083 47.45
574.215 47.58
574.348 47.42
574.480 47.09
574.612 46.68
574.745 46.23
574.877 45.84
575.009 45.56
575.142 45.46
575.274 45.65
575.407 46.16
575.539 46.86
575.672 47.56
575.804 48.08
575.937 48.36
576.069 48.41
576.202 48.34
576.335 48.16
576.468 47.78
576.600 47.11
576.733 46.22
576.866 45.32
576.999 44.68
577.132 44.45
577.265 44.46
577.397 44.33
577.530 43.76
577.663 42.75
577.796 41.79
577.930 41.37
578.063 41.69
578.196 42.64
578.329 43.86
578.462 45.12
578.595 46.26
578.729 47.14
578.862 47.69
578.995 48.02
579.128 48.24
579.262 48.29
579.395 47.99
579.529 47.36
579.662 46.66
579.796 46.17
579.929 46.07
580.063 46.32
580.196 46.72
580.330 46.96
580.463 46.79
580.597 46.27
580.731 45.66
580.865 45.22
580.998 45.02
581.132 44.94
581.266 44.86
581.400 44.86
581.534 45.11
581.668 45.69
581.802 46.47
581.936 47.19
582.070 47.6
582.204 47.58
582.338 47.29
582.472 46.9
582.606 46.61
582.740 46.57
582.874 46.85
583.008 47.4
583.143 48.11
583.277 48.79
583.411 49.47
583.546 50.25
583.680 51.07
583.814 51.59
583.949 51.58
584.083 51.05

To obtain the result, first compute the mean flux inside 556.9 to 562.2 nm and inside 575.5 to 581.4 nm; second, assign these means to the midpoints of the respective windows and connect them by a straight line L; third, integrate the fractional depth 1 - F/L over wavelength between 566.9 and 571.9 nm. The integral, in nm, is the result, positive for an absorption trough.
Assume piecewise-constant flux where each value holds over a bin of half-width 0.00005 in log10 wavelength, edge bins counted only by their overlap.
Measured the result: -0.126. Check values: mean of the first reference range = 44.8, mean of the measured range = 46.5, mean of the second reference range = 45.9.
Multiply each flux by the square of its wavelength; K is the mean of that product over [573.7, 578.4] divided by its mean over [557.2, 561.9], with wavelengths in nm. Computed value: 1.08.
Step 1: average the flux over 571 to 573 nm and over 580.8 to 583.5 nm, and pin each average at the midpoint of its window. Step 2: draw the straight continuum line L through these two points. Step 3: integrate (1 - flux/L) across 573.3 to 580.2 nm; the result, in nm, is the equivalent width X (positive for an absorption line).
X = 0.087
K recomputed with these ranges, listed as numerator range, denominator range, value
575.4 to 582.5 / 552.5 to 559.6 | 1.11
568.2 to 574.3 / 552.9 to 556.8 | 1.08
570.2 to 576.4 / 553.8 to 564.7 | 1.08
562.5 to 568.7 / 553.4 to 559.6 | 1.07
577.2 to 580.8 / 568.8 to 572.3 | 1.01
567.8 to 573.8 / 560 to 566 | 1.04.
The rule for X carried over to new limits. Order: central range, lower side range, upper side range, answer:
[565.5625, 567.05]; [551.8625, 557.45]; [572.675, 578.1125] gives -0.10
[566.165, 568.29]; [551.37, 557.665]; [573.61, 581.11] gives -0.12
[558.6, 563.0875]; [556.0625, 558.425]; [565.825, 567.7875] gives 0.15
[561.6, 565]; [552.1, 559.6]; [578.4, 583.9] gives 0.07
